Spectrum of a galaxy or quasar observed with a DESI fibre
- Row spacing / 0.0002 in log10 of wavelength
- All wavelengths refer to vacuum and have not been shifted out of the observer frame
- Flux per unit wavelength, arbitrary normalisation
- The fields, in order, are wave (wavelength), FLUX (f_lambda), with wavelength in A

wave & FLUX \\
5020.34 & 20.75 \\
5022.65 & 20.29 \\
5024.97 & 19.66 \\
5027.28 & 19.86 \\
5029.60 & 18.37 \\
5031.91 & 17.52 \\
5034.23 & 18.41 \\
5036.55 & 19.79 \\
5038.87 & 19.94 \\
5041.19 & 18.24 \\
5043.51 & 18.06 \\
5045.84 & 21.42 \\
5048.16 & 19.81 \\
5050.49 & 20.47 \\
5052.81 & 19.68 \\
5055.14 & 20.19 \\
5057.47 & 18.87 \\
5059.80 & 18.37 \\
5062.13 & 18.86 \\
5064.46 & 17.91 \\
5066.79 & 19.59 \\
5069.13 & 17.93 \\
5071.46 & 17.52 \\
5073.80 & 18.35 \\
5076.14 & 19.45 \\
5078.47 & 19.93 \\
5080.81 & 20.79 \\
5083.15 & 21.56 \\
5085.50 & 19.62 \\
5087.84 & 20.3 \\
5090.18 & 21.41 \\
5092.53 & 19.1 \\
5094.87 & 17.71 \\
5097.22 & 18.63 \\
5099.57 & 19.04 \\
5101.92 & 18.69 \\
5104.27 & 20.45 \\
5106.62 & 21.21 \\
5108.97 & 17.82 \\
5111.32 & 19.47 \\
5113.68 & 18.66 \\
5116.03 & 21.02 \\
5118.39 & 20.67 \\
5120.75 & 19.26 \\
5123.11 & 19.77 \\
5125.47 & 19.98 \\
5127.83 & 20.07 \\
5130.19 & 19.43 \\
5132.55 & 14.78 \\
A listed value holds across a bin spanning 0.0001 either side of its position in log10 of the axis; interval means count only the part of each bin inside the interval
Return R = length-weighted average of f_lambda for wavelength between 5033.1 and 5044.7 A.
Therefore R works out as 18.9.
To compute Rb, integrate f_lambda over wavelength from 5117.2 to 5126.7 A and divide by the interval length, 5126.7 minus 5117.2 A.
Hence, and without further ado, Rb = 19.9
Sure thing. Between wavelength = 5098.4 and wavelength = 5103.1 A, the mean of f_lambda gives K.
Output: 18.9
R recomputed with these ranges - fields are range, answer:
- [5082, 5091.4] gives 20.7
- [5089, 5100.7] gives 19.2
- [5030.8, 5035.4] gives 18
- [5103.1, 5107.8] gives 20.8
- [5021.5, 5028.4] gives 19.9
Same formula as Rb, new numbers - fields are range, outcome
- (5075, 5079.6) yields 19.7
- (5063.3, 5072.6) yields 18.2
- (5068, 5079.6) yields 18.6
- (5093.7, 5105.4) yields 18.9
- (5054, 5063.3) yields 19.1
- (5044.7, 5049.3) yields 20.6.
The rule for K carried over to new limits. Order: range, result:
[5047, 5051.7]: 20.2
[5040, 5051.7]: 19.6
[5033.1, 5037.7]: 19.1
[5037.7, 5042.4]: 19.1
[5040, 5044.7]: 18.2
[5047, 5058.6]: 19.8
